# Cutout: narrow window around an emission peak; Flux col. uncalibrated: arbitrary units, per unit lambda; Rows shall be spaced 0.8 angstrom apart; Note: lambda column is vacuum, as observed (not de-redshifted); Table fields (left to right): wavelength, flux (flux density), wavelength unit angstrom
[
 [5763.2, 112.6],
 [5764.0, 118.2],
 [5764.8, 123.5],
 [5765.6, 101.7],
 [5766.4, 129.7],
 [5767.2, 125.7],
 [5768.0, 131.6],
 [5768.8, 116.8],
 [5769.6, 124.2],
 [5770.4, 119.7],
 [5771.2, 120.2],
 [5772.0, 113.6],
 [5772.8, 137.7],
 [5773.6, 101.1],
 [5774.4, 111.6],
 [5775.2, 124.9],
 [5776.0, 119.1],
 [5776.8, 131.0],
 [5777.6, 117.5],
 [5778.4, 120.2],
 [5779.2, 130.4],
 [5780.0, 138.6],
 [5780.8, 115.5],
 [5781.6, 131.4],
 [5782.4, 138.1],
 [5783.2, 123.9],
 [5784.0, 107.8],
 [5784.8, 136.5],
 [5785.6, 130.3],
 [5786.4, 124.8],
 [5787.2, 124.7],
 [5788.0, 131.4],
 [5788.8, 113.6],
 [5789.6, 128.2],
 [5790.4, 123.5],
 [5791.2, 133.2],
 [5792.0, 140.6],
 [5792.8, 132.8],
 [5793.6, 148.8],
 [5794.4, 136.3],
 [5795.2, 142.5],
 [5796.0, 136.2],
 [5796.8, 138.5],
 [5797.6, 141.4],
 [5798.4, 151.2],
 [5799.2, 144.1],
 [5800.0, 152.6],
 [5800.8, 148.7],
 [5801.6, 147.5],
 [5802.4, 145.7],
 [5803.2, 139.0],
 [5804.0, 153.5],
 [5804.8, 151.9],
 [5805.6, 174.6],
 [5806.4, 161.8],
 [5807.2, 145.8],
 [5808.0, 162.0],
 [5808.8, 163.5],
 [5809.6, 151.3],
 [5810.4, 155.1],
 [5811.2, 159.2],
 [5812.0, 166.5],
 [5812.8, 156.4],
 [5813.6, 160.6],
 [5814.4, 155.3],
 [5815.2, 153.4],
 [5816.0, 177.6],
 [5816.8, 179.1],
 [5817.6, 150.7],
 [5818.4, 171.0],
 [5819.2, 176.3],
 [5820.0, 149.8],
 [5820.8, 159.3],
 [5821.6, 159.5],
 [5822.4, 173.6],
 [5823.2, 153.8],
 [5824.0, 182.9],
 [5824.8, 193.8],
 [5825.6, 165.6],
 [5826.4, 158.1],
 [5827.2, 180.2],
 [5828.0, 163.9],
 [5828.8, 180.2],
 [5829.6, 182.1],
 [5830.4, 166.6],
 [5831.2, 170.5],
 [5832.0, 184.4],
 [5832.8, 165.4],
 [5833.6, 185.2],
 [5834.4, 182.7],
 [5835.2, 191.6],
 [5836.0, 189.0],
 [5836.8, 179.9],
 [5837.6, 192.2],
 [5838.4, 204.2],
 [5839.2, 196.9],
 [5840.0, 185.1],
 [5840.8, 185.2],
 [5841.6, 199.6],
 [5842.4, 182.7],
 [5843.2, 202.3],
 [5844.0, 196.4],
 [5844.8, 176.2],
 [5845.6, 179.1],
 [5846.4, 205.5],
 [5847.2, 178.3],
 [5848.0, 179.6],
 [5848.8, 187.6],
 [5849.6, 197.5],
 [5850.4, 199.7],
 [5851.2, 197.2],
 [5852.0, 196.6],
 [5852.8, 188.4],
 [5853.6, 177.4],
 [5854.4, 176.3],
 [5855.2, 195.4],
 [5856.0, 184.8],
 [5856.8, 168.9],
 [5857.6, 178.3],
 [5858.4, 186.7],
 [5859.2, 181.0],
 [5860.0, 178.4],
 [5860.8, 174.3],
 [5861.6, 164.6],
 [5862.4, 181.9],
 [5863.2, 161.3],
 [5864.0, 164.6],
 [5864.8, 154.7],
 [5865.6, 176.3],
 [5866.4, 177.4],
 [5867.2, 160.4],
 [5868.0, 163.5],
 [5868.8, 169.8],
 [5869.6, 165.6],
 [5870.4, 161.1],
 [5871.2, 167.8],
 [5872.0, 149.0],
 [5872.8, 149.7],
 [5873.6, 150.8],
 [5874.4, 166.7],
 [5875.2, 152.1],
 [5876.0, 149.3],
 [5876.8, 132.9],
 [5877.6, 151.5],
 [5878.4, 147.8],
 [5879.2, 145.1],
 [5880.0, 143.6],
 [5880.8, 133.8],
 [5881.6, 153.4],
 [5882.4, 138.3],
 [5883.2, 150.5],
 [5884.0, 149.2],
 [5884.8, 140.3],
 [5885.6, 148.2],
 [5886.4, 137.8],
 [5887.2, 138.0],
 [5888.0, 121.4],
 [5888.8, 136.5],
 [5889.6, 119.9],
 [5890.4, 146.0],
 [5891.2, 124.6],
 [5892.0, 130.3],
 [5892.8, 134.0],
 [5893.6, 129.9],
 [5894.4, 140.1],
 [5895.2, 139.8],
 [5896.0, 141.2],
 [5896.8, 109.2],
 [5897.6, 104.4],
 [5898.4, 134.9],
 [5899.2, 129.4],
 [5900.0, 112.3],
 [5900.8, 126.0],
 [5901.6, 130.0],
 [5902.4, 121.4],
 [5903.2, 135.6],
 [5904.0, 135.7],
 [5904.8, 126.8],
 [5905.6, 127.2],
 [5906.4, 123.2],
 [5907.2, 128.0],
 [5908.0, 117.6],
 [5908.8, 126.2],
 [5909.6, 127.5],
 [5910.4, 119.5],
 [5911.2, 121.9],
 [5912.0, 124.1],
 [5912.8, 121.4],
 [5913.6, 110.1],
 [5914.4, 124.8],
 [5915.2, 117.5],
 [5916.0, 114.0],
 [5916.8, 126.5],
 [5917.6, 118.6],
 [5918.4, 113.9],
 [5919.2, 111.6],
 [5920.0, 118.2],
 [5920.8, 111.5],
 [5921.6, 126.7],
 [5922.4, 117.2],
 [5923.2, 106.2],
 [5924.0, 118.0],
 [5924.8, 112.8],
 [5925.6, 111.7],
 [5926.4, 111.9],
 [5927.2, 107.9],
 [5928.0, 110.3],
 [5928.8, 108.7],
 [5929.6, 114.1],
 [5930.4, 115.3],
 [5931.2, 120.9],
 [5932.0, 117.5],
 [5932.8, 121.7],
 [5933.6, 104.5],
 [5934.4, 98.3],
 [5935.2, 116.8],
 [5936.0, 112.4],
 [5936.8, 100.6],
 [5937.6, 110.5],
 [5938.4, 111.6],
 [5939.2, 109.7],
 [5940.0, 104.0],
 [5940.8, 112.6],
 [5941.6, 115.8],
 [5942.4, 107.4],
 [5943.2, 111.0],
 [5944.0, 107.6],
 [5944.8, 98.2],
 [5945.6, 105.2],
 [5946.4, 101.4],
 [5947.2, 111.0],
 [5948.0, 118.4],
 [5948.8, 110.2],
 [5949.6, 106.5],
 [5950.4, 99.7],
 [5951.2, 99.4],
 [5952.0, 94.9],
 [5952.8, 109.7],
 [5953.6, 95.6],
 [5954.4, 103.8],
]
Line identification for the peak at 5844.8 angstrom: C IV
